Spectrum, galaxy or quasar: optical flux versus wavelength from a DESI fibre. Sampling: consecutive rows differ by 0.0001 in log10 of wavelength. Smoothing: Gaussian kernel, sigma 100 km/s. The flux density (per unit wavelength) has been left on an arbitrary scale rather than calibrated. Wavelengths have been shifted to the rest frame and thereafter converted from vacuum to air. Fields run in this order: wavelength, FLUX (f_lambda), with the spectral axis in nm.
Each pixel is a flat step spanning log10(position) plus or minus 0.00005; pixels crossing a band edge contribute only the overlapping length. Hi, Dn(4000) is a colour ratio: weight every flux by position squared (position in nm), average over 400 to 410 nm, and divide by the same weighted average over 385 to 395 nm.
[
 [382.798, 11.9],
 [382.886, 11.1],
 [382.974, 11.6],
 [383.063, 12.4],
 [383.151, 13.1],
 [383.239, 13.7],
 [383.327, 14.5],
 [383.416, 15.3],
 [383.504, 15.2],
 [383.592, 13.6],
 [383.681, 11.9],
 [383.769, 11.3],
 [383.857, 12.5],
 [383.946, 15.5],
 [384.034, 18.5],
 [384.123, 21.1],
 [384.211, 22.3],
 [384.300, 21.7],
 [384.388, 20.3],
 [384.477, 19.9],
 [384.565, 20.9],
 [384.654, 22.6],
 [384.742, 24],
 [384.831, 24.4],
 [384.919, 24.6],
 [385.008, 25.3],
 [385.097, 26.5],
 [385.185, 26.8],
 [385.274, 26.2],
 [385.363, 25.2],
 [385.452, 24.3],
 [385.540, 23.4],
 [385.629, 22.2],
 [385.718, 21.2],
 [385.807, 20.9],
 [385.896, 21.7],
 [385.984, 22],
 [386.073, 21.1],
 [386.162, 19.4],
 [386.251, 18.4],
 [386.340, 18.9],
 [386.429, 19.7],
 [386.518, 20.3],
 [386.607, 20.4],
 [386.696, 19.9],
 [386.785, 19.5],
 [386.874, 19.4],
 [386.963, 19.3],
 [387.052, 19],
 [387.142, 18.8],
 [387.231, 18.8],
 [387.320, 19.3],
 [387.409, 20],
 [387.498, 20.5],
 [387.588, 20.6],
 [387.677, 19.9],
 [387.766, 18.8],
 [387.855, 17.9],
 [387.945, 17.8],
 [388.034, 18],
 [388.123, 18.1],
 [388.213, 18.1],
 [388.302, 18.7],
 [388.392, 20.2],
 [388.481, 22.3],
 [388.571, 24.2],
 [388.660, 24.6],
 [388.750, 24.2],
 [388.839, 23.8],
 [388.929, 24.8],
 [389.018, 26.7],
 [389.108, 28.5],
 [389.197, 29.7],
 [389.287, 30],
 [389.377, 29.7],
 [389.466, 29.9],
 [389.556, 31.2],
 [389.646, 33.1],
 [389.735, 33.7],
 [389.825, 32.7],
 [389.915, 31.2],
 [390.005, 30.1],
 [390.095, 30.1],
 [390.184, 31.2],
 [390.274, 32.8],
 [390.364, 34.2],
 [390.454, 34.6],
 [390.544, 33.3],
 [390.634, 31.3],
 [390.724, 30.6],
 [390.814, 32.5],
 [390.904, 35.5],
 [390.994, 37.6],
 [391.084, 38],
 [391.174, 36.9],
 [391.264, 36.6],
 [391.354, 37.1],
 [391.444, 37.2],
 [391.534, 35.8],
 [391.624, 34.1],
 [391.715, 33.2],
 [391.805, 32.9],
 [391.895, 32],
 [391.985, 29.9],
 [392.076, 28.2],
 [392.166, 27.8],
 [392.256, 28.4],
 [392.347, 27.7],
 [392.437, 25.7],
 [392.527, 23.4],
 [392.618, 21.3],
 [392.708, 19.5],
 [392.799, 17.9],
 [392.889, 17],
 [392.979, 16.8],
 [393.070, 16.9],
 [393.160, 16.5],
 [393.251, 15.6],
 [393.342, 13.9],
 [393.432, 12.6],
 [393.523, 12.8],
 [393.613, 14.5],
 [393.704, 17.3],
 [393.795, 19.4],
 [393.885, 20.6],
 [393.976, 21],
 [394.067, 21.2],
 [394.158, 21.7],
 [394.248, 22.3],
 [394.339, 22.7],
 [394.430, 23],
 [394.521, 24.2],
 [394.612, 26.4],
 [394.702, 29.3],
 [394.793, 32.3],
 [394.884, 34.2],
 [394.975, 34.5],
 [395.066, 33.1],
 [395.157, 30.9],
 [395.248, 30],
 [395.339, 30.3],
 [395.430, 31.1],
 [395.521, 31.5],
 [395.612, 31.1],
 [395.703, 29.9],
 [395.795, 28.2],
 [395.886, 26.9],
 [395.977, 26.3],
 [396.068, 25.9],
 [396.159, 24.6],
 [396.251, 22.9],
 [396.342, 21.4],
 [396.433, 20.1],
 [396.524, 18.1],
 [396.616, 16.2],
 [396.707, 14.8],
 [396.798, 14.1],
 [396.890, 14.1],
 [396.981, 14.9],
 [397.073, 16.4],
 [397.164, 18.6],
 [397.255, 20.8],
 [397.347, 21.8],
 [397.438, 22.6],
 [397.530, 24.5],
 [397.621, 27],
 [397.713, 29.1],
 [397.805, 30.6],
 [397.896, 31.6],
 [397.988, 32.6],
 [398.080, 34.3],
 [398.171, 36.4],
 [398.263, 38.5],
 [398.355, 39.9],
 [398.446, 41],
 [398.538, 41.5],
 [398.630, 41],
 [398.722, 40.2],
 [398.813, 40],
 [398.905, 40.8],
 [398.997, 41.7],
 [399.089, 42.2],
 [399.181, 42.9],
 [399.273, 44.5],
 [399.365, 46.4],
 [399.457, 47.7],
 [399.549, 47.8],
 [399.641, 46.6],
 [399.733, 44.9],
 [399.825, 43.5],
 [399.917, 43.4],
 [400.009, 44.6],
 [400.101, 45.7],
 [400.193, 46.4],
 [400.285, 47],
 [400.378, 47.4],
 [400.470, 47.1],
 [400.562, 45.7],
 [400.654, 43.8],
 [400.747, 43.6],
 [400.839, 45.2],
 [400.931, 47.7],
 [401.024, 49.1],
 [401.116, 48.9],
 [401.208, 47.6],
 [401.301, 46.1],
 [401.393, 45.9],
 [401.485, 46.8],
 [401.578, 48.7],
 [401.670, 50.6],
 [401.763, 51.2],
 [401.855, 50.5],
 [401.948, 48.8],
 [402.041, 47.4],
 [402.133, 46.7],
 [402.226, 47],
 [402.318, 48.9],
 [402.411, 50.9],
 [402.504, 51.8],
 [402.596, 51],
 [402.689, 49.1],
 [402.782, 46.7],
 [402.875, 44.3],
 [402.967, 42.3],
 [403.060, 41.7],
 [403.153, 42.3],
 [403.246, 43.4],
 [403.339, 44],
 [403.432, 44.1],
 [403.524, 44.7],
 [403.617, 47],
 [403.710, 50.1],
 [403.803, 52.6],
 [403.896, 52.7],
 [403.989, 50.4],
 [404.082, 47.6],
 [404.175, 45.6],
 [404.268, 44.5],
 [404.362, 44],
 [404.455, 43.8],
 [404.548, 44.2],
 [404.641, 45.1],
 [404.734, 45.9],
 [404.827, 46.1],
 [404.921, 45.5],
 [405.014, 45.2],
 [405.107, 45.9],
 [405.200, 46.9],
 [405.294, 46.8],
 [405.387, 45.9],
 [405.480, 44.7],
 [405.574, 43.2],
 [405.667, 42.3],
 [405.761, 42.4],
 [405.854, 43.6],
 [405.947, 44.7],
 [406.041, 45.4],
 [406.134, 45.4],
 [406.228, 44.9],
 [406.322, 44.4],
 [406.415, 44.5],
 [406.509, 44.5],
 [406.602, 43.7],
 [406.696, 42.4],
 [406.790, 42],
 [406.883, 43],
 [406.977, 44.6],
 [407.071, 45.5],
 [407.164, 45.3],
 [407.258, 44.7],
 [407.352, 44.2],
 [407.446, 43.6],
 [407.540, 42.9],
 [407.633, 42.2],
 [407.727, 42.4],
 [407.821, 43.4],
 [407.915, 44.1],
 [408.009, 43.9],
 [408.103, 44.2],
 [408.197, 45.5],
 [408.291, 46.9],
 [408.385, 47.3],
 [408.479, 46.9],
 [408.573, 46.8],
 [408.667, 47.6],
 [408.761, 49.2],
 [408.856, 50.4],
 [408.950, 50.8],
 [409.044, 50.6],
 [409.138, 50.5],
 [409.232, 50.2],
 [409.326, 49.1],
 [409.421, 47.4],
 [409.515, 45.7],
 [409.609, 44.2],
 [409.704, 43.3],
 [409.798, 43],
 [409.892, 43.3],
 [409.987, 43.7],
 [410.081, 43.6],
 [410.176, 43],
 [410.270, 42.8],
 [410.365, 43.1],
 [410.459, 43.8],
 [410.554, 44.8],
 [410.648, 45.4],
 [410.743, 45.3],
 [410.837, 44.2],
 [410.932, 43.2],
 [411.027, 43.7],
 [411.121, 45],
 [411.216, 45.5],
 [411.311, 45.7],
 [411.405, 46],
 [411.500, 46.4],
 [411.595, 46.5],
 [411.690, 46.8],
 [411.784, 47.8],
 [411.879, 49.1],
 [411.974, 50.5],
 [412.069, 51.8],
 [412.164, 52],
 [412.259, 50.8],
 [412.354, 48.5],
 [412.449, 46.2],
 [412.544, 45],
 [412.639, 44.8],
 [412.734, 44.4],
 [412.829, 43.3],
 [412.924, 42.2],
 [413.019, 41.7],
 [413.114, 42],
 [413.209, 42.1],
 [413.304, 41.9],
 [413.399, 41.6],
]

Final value 1.99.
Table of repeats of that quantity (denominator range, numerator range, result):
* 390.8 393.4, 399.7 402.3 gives 1.78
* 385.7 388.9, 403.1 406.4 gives 2.47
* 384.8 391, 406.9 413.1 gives 2.07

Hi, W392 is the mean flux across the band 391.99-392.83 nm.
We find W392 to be 24.8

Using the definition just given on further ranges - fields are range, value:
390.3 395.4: 26.9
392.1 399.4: 26.5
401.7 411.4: 45.7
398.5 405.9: 45.9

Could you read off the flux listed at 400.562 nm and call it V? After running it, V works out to 45.7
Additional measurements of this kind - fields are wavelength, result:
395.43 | 31.1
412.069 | 51.8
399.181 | 42.9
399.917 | 43.4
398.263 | 38.5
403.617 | 47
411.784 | 47.8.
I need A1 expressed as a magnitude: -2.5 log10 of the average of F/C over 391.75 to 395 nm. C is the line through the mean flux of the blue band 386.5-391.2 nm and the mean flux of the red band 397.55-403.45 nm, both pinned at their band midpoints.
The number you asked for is 0.40 mag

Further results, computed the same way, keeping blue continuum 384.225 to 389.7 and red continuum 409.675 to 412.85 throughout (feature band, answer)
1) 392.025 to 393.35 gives 0.289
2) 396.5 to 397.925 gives 0.476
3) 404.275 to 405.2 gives -0.146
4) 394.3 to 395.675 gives 0.017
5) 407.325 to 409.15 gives -0.080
